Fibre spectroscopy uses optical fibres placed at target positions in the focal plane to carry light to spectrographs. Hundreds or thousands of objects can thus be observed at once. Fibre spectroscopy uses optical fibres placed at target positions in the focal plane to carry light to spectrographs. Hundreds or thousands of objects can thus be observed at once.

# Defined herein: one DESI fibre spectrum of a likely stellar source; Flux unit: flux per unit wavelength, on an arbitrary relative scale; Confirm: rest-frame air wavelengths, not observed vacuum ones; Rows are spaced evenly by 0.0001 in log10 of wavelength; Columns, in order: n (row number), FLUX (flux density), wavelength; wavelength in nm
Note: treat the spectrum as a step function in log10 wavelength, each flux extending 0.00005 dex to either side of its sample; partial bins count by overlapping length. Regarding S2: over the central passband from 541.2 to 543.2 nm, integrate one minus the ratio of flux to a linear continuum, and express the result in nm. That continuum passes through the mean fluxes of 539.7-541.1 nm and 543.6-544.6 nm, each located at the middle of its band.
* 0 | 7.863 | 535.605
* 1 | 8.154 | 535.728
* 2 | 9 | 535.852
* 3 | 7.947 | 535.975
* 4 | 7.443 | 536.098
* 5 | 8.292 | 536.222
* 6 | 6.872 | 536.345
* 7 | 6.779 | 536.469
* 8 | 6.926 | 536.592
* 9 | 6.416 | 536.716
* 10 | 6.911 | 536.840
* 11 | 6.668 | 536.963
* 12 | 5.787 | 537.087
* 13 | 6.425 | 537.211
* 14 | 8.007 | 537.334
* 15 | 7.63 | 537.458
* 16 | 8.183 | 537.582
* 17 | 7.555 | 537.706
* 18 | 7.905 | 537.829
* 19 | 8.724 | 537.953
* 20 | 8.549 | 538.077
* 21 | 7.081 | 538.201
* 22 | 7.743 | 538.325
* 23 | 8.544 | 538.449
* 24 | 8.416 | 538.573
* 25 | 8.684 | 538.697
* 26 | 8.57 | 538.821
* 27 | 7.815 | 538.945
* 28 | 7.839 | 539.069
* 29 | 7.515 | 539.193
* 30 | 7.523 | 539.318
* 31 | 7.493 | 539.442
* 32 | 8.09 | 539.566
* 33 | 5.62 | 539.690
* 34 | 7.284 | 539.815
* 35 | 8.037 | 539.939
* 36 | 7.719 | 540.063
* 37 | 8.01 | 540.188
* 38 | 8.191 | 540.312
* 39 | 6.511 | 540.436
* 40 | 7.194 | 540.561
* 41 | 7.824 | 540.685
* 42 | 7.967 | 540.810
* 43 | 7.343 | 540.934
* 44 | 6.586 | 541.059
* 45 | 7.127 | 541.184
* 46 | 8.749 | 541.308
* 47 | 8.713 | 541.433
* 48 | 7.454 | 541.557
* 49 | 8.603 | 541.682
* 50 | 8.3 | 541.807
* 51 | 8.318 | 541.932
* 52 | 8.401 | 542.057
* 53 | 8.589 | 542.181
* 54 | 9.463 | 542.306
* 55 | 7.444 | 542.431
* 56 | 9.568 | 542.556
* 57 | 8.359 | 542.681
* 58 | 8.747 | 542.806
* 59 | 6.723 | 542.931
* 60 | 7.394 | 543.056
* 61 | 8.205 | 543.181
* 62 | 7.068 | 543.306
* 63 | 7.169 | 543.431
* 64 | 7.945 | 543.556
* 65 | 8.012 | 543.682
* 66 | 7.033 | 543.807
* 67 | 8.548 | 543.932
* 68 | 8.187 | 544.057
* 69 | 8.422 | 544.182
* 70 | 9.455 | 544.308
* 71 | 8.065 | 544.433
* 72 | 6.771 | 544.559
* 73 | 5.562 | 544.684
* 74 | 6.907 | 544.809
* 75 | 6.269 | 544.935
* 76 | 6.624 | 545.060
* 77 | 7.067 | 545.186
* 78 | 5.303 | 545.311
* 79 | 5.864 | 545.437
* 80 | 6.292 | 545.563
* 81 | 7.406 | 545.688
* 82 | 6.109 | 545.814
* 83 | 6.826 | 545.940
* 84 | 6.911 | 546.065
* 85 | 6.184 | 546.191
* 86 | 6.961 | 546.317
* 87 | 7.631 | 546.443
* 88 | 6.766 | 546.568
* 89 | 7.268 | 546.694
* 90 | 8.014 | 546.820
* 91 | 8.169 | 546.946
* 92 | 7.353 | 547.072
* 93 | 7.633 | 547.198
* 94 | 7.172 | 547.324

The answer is -0.14 nm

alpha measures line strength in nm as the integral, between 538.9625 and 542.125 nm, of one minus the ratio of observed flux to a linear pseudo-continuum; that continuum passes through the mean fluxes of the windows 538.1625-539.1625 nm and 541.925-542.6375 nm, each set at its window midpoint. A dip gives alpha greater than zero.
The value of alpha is 0.26 nm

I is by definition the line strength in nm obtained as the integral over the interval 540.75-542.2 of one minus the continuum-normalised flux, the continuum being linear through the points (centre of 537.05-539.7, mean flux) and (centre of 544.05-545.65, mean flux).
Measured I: -0.12 nm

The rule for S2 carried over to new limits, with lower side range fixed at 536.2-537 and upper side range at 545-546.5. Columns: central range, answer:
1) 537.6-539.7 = -0.33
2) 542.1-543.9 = -0.35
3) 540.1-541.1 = -0.10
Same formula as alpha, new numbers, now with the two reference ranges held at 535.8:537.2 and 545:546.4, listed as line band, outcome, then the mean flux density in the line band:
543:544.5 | -0.296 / 7.96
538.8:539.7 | -0.086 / 7.63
